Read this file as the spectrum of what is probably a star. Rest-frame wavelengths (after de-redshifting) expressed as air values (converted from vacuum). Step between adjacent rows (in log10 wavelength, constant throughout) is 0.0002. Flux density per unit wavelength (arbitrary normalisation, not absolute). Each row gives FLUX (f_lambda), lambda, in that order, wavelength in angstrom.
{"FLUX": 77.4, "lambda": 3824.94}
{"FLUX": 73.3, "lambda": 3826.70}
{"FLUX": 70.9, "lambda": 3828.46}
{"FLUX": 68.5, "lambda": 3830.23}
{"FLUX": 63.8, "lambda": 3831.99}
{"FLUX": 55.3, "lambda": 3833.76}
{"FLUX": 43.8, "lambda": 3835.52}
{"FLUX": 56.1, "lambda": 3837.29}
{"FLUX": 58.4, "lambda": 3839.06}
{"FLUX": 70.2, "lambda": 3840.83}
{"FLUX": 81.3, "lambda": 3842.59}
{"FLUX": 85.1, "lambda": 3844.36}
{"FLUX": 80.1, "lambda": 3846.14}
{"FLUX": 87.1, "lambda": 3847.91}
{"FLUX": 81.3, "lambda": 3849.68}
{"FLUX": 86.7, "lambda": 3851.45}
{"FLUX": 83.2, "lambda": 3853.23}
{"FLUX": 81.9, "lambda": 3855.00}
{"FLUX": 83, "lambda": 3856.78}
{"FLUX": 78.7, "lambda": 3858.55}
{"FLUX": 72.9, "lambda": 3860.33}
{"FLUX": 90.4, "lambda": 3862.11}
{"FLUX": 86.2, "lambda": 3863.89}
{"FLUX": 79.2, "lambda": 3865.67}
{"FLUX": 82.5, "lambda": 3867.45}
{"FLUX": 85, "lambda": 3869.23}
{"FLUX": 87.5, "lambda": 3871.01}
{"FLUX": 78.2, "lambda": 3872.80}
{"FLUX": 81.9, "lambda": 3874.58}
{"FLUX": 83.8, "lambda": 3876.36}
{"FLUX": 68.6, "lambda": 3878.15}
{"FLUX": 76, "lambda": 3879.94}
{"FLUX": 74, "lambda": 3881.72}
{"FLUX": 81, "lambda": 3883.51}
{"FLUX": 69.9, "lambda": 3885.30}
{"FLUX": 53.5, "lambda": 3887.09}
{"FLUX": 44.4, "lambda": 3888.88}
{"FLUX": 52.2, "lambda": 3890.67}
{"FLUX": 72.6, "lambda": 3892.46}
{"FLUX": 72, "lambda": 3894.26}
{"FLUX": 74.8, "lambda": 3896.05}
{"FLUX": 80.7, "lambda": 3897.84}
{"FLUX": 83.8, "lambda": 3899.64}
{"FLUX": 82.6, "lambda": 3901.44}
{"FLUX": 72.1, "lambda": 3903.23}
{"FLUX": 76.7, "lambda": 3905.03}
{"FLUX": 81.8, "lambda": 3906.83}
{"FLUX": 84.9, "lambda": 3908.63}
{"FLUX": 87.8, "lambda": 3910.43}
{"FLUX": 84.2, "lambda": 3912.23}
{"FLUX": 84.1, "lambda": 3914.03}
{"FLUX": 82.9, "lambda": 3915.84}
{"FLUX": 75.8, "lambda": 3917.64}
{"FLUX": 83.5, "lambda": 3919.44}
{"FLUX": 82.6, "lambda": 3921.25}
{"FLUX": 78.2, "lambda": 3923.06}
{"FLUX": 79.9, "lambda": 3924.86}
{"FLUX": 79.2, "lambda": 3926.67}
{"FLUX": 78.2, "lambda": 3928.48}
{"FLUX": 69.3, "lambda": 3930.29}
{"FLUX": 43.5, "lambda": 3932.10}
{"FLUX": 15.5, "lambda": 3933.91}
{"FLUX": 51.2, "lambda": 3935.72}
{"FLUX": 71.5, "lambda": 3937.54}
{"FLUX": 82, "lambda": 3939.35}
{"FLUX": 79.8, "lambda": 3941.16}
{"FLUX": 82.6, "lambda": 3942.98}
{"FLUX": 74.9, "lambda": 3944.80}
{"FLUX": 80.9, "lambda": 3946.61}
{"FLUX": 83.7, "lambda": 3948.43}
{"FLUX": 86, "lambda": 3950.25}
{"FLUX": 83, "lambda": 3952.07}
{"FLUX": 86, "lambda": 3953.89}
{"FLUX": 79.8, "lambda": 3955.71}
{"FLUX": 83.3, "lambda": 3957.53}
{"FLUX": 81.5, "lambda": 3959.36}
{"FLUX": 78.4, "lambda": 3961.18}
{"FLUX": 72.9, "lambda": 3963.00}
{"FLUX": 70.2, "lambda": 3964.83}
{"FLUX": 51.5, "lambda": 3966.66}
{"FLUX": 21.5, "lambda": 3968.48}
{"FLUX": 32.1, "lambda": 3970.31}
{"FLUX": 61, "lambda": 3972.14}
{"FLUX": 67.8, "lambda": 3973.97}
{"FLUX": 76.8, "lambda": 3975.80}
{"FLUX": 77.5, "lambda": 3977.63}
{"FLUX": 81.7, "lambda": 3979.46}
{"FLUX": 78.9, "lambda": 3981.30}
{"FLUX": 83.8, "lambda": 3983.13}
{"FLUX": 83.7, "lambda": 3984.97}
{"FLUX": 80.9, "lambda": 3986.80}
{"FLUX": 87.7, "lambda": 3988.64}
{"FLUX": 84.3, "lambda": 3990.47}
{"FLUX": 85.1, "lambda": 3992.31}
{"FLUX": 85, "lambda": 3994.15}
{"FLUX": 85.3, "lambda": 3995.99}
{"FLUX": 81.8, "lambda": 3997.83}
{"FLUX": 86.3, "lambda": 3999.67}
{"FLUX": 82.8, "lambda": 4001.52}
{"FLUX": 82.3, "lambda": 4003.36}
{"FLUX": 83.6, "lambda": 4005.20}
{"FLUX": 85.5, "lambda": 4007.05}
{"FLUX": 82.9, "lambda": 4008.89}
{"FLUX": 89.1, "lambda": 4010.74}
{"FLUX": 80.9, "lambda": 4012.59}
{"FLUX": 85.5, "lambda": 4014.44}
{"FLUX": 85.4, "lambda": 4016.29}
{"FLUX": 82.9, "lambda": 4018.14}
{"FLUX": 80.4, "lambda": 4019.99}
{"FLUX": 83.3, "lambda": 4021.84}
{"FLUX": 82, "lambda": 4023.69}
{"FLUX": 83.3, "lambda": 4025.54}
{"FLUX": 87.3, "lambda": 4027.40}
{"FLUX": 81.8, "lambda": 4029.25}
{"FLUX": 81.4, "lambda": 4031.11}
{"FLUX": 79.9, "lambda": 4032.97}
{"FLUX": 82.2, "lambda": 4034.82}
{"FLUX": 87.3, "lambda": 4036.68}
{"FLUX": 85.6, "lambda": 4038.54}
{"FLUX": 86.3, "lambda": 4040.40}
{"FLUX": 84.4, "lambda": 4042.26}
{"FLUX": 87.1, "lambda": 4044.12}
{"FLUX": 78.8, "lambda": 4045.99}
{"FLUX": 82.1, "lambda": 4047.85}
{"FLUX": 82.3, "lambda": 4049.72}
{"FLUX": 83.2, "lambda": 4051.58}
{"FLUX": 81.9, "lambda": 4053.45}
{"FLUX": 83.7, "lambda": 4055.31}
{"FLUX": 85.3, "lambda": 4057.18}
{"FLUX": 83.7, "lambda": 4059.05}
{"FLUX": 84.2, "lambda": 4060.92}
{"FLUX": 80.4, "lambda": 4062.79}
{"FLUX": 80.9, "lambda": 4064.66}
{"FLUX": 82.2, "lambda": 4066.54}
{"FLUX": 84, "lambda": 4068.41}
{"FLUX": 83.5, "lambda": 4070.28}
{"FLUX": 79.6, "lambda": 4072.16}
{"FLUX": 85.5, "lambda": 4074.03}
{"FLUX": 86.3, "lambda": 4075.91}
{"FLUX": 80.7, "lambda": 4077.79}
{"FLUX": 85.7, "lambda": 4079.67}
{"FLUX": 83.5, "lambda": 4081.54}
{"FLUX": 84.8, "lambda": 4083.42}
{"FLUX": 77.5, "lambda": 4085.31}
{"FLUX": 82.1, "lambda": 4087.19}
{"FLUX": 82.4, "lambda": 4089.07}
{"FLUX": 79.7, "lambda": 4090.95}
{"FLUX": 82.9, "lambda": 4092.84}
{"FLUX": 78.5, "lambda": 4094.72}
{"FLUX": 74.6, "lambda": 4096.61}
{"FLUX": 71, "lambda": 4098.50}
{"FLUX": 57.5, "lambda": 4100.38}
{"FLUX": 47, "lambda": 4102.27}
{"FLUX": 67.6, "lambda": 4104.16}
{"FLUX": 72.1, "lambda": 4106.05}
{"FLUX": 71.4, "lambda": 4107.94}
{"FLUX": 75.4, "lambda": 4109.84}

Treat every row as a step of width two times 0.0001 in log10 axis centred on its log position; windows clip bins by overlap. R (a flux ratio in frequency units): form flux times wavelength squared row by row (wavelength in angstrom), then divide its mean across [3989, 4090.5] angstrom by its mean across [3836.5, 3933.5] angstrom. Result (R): 1.2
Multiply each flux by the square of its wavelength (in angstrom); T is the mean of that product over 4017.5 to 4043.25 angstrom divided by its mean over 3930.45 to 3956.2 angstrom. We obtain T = 1.22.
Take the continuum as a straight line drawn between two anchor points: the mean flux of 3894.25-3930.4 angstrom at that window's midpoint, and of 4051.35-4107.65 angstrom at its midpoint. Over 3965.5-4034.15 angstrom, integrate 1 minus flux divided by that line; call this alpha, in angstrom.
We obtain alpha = 1.11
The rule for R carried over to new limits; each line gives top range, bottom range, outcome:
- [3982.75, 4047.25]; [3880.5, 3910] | 1.23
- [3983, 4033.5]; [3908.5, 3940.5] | 1.20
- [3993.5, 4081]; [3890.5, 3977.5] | 1.20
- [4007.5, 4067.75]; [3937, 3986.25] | 1.17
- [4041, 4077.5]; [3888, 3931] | 1.16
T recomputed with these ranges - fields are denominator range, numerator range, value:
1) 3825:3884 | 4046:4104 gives 1.17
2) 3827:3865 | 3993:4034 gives 1.22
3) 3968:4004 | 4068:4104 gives 1.08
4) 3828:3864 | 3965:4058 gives 1.17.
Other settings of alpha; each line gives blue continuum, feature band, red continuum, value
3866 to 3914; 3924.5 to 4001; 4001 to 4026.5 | 6.7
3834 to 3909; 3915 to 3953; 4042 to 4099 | 2.0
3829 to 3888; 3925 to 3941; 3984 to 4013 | 3.4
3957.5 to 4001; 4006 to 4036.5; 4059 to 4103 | -2.9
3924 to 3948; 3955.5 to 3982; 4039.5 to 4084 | 1.9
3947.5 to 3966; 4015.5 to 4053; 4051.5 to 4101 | -1.2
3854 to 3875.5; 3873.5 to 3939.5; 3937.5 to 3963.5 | 7.1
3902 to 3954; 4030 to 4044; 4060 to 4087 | -0.5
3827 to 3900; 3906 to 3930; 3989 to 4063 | -1.3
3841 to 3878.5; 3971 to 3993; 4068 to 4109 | 0.2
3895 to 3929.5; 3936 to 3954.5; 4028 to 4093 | 0.3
